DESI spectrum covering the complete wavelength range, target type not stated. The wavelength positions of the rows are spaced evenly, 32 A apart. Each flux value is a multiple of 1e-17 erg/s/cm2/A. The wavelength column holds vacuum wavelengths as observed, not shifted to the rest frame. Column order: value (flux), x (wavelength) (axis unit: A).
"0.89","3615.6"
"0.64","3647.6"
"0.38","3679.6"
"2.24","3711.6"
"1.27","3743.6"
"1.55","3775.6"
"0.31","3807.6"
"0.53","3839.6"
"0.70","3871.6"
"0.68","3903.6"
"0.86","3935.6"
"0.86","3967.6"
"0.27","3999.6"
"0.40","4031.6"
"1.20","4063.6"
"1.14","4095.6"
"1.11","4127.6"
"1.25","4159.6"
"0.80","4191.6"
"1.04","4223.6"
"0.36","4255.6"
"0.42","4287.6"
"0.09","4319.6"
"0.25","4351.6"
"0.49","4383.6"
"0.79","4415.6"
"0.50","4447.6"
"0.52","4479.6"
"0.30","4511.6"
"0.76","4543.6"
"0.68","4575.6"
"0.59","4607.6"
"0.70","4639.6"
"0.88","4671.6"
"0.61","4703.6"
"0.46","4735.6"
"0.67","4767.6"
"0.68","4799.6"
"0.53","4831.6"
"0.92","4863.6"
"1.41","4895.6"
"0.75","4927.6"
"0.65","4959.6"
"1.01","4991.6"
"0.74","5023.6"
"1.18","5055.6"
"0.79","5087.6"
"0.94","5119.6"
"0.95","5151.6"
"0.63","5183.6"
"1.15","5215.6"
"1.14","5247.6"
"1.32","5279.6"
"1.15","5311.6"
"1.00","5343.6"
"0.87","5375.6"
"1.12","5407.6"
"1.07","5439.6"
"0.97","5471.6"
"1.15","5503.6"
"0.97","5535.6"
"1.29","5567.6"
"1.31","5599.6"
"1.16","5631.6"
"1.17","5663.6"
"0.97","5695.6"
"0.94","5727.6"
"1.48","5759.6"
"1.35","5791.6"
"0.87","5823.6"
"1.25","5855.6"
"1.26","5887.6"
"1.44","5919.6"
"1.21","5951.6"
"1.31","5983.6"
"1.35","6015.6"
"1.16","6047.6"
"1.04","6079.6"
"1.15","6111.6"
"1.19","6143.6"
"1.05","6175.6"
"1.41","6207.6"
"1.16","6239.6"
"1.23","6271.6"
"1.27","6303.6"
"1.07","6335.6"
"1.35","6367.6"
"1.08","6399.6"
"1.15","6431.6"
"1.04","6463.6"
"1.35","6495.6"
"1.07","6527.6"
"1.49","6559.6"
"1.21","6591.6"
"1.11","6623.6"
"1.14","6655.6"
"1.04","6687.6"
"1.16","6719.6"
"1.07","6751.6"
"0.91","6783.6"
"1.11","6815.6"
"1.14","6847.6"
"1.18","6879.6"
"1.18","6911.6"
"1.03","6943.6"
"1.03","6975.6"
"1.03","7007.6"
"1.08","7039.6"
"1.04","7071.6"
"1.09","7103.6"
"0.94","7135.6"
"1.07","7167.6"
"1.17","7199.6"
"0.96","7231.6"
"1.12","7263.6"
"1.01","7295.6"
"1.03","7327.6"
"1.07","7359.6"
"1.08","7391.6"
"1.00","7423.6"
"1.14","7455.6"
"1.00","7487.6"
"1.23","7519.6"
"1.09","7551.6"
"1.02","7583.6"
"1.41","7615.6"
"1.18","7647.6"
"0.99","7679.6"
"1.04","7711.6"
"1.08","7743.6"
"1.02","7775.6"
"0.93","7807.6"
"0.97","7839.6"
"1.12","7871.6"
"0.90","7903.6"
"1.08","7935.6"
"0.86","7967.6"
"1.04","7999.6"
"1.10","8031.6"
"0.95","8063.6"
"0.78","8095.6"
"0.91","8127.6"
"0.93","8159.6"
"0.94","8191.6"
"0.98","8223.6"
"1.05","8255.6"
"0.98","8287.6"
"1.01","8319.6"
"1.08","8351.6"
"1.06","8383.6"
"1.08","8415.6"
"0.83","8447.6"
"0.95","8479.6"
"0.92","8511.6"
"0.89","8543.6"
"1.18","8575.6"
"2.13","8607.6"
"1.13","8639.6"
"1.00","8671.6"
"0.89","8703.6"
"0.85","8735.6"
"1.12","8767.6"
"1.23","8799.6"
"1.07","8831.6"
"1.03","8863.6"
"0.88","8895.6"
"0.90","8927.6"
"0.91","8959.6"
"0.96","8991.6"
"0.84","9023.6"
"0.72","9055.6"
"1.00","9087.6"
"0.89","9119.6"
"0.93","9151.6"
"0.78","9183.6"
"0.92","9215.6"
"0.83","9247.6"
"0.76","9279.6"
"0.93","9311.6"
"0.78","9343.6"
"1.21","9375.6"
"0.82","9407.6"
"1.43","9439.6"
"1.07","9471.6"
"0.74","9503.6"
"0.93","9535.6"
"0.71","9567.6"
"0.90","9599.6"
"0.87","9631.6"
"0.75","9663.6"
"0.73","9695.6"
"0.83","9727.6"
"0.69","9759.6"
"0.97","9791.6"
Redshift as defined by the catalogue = 0.31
